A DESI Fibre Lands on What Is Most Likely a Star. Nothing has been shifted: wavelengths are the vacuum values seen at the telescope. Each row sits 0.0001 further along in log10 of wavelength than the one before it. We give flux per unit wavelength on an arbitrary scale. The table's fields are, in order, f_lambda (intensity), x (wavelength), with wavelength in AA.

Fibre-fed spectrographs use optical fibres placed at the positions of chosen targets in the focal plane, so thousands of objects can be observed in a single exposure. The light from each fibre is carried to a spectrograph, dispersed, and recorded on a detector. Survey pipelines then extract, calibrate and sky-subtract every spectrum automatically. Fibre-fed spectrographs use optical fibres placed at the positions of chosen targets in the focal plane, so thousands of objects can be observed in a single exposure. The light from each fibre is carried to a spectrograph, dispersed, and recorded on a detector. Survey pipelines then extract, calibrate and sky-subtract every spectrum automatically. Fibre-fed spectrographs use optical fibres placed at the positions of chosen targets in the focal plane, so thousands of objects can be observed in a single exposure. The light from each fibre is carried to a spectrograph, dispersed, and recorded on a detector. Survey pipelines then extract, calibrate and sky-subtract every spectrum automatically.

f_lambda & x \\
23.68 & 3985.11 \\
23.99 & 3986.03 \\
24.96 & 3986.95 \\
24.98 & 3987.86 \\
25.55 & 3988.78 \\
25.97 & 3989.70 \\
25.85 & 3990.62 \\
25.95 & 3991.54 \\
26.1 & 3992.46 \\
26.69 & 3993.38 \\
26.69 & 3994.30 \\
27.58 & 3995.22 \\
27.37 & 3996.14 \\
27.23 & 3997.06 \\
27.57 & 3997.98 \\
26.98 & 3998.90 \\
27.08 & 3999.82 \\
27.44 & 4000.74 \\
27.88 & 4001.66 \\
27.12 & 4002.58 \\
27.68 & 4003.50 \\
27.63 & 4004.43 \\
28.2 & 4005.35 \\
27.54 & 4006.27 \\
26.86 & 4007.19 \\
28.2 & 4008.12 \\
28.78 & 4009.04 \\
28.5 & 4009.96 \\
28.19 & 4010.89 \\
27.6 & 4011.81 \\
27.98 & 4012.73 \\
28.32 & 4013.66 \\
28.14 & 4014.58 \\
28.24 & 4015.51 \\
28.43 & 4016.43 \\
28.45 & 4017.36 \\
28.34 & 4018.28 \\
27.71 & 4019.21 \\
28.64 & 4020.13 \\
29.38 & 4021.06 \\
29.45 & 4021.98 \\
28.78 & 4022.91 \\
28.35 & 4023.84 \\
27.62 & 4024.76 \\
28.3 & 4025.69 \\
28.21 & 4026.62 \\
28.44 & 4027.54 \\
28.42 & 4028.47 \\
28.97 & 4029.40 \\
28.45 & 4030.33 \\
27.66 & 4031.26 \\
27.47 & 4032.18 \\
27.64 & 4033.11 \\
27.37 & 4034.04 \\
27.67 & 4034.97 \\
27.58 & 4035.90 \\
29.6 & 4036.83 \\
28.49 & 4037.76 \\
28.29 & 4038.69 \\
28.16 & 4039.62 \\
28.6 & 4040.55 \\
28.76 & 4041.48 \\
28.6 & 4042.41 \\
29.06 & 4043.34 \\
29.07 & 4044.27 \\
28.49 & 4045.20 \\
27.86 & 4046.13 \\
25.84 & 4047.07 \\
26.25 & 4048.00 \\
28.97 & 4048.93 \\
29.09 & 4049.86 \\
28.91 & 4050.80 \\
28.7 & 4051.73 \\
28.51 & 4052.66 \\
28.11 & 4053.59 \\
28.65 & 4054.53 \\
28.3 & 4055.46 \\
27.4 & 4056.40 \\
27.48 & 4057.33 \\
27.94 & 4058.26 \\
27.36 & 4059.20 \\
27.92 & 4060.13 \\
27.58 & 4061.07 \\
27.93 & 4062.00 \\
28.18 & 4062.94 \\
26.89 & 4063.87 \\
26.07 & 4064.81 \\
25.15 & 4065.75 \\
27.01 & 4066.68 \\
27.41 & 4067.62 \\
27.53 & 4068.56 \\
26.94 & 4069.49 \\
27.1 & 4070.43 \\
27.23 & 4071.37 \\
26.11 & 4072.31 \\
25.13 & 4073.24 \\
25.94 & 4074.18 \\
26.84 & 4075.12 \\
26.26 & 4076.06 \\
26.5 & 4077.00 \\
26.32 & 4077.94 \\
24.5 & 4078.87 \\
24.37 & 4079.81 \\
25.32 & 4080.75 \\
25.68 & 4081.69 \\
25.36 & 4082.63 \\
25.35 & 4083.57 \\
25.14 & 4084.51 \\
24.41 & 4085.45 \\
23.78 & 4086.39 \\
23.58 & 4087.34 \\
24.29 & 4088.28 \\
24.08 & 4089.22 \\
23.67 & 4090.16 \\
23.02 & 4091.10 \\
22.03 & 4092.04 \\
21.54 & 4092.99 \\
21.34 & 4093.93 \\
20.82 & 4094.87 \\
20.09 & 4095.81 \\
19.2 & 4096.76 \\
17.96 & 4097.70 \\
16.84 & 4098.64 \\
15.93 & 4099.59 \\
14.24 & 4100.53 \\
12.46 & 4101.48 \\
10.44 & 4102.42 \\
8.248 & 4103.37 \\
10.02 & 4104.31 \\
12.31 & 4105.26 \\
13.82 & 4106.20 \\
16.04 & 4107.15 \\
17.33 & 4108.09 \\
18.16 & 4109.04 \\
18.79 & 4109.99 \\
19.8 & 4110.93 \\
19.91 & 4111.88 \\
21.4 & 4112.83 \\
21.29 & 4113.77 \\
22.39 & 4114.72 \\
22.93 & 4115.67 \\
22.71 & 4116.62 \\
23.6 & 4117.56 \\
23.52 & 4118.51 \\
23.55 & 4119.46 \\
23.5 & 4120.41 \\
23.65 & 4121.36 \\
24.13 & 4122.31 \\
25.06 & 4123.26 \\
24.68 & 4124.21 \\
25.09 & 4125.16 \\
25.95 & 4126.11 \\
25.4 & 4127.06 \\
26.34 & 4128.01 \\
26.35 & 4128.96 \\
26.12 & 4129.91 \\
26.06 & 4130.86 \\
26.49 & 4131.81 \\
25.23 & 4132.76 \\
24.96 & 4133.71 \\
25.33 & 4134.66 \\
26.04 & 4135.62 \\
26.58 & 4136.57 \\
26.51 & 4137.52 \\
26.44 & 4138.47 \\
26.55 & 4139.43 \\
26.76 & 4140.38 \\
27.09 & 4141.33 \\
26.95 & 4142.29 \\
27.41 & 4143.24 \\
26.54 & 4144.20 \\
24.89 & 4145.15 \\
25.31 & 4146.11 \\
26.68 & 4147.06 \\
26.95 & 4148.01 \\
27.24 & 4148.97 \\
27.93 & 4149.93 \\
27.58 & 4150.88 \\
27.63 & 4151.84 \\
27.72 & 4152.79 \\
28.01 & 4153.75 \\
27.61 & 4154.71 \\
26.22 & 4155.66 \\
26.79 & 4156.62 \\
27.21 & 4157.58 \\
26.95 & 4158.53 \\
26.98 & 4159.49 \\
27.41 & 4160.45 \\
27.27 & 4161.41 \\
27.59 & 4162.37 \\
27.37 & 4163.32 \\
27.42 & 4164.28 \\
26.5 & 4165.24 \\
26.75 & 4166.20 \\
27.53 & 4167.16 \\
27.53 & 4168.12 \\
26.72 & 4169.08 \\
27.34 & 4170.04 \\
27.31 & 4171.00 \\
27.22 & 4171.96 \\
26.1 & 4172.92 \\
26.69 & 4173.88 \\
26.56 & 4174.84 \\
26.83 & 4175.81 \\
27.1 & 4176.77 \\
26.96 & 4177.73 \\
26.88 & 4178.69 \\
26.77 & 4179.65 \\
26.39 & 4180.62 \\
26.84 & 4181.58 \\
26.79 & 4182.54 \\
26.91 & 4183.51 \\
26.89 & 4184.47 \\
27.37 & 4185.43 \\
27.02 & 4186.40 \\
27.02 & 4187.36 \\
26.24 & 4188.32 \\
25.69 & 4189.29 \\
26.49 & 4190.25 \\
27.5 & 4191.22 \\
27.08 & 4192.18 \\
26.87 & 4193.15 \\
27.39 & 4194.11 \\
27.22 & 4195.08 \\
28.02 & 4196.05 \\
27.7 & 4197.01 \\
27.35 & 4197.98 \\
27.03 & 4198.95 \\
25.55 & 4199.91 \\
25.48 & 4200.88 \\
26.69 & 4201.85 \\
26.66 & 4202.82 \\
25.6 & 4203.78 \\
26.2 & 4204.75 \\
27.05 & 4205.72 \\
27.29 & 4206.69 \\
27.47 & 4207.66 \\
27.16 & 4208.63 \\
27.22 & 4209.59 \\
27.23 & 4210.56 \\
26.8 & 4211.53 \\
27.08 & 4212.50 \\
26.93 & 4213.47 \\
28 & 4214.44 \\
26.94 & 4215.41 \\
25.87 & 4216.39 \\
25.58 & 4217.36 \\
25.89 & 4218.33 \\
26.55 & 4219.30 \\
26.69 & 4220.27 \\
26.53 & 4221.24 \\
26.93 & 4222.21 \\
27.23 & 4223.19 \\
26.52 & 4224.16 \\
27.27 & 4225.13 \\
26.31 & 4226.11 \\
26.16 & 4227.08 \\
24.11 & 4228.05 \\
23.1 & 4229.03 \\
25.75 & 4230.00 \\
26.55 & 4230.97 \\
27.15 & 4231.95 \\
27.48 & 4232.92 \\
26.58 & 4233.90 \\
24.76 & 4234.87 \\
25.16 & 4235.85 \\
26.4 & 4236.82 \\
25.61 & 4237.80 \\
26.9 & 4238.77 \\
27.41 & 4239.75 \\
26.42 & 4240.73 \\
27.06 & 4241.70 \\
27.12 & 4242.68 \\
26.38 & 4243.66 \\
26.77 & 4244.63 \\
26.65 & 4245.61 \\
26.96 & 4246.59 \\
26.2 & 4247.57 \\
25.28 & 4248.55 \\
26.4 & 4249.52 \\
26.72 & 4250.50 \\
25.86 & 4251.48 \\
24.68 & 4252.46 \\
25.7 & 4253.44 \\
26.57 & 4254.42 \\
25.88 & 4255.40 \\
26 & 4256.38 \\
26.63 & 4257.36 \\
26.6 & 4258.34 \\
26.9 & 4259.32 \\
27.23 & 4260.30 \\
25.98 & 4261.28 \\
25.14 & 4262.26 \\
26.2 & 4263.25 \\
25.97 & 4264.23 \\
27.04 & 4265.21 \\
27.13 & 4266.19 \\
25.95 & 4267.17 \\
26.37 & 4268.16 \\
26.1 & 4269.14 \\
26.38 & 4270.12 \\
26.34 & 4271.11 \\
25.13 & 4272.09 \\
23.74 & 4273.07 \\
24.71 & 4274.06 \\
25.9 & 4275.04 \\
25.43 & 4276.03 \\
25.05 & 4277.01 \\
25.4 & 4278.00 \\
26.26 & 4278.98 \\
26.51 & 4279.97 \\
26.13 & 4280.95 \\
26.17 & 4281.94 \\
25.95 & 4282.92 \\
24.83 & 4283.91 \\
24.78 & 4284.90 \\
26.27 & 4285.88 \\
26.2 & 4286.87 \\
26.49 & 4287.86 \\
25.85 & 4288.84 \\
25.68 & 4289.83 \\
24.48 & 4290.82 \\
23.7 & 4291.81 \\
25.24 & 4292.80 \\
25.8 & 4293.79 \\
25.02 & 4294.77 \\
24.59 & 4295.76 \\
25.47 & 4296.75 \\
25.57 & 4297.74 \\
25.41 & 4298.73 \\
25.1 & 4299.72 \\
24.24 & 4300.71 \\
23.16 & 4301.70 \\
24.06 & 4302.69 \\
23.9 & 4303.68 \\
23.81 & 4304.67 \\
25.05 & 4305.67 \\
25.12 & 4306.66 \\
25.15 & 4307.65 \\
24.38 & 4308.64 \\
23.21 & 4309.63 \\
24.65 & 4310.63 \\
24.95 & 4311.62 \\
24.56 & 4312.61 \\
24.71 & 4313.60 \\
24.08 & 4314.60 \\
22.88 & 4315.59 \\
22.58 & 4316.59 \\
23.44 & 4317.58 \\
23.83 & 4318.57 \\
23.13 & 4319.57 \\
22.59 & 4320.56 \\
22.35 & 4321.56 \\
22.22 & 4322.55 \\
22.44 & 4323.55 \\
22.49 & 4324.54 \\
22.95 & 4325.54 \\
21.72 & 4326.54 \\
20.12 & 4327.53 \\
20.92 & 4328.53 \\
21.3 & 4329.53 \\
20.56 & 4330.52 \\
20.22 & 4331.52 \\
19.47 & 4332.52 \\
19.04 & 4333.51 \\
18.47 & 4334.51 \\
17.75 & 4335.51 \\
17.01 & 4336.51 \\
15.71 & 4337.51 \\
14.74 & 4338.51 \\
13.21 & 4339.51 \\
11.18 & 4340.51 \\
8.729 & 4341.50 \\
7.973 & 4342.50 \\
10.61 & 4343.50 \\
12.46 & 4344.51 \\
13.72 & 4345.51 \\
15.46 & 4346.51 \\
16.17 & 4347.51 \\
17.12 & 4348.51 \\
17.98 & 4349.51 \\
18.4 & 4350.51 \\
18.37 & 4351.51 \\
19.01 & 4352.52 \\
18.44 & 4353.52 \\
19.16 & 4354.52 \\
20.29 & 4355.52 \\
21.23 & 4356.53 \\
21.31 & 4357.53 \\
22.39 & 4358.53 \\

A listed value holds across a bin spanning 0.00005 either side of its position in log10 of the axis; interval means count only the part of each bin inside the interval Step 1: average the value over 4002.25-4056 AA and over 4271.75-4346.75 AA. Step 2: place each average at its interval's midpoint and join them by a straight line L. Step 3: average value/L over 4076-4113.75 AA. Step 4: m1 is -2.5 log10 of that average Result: 0.310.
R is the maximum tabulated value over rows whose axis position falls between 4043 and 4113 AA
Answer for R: 29.09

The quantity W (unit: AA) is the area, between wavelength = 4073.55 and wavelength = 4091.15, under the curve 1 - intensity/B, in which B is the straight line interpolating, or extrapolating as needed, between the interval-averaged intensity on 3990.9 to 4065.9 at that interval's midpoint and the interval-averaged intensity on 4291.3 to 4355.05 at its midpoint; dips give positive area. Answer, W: 1.1 AA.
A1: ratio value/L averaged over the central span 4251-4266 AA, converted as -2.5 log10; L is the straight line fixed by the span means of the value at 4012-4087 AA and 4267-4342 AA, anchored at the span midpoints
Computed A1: -0.096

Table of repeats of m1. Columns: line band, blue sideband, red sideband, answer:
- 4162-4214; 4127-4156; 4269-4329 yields -0.04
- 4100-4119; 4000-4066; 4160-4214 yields 0.49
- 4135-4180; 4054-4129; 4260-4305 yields -0.13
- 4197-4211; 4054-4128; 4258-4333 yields -0.12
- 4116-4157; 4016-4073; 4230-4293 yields 0.05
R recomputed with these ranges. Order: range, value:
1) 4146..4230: 28.02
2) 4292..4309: 25.8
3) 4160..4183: 27.59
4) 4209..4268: 28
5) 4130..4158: 28.01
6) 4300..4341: 25.15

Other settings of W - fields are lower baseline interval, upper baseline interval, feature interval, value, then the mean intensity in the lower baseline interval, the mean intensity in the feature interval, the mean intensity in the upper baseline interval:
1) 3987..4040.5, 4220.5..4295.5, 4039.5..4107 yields 7.49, 27.7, 24.3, 26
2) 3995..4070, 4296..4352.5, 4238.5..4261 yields -4.09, 28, 26.4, 20.5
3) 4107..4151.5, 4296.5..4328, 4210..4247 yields -3.62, 24.5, 26.4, 23.7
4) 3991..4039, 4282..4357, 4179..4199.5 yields -2.41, 27.9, 27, 21.3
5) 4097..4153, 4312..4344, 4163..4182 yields -4.37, 22.6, 26.9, 19.5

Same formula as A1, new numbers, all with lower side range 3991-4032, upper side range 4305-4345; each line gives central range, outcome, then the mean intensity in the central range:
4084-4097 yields 0.15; 22.7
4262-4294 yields -0.20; 25.7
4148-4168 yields -0.13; 27.3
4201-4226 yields -0.17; 26.7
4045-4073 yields -0.03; 27.5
